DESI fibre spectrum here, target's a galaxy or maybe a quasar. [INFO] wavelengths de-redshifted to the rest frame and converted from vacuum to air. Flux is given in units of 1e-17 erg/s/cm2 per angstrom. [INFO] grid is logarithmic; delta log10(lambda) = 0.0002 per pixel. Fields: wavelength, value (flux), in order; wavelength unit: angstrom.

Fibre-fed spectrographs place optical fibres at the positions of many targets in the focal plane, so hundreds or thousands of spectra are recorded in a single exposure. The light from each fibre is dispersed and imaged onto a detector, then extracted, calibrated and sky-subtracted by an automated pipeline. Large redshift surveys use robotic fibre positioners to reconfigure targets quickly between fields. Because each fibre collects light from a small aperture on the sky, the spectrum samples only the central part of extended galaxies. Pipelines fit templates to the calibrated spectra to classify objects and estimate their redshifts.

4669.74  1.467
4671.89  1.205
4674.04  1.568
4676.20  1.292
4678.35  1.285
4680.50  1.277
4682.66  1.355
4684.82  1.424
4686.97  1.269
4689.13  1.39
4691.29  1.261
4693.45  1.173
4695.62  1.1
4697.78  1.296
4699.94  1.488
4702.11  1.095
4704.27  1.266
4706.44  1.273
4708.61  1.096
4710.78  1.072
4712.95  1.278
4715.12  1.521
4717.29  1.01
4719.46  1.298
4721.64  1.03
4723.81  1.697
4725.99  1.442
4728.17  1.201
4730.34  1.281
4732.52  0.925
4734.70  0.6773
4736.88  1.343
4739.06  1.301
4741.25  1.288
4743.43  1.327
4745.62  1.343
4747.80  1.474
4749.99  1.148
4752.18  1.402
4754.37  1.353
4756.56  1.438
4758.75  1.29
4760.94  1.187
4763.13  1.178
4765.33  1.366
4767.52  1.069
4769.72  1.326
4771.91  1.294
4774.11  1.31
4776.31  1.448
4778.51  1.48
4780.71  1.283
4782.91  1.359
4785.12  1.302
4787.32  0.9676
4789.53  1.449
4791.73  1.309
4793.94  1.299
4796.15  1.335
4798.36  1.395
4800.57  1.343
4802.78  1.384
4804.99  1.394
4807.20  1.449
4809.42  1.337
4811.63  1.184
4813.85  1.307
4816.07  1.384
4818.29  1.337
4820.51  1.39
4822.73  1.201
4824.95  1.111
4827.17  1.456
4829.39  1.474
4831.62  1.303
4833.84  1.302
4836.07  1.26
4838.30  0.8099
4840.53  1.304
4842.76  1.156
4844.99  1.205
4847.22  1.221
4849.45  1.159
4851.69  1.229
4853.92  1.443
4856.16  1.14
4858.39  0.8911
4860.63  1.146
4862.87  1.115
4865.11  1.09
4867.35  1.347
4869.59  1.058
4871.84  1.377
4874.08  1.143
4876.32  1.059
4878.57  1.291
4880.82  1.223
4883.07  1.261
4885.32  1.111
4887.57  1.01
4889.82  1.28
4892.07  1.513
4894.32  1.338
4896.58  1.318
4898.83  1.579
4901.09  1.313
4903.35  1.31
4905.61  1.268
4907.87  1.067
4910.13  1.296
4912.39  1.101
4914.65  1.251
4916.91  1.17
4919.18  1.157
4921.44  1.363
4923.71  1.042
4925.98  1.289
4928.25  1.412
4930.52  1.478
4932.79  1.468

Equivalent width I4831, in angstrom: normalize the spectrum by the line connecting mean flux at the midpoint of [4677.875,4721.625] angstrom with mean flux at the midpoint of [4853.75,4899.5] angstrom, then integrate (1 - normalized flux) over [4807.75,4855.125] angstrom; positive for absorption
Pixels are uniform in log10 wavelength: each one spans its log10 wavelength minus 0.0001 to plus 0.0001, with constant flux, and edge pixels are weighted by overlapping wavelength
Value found -1.5 angstrom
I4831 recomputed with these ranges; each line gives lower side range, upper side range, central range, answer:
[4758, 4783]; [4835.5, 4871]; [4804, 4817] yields -1.2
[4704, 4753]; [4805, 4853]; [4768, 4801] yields -1.6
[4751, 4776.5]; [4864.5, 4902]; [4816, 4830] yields -0.5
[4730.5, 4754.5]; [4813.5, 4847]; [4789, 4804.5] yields -1.3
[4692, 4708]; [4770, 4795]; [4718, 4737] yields 1.0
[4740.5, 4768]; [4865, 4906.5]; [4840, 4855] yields 0.4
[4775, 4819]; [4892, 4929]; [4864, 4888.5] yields 2.1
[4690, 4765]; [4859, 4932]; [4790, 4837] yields -3.2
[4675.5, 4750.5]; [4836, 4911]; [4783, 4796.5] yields -0.5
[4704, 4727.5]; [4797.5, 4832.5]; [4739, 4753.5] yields -0.4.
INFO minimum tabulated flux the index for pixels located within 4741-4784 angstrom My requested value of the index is 1.069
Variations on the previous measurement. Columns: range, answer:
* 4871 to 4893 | 1.01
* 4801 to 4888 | 0.8099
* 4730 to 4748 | 0.6773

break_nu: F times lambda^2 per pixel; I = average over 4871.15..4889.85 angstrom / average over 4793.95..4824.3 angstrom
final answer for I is 0.91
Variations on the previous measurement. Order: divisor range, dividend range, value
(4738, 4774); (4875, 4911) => 1.03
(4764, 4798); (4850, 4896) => 0.96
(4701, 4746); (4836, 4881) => 1.01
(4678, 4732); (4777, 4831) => 1.09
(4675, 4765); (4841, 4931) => 1.04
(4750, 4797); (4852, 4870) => 0.92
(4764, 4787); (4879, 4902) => 1.04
